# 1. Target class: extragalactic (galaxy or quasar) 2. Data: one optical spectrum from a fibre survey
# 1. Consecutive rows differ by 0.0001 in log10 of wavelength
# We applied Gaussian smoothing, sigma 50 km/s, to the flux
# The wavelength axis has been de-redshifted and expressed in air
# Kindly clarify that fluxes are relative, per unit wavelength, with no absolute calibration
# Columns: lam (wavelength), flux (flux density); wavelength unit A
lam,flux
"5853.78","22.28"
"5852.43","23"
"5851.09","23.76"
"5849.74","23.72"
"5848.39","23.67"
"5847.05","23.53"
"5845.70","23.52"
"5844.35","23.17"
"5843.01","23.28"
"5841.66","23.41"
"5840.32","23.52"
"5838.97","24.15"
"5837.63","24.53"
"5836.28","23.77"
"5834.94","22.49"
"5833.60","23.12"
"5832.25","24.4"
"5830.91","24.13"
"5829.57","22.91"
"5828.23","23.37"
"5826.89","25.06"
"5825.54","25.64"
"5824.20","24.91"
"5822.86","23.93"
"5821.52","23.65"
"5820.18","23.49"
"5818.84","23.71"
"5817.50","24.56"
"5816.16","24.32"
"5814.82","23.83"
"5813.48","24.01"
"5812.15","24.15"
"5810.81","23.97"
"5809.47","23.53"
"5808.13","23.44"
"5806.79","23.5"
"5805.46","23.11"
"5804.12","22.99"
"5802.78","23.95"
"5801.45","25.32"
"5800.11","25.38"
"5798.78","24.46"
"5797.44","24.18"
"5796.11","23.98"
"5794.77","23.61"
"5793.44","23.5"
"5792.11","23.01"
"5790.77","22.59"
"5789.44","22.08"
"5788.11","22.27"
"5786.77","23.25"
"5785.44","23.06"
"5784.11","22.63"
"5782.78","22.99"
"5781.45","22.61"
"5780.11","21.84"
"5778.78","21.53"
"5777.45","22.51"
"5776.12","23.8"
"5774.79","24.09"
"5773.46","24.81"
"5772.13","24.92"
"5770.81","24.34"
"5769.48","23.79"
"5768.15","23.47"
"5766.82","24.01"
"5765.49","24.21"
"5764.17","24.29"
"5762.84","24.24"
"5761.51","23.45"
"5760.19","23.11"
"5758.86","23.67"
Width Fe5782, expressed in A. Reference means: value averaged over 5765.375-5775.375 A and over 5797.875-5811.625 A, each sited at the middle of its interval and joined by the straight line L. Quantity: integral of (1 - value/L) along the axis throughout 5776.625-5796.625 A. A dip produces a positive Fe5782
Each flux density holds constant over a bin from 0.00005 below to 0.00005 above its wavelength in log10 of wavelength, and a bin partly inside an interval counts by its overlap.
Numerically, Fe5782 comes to 1.10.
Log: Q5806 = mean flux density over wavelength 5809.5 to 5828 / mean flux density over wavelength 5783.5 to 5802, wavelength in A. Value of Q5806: 1.0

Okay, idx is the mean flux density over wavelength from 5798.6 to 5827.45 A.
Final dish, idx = 24.1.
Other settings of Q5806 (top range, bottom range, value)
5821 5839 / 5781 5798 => 1.04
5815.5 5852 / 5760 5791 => 1.02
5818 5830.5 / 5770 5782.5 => 1.03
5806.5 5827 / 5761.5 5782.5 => 1.02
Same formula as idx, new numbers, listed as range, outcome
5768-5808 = 23.5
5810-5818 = 24.1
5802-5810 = 23.4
